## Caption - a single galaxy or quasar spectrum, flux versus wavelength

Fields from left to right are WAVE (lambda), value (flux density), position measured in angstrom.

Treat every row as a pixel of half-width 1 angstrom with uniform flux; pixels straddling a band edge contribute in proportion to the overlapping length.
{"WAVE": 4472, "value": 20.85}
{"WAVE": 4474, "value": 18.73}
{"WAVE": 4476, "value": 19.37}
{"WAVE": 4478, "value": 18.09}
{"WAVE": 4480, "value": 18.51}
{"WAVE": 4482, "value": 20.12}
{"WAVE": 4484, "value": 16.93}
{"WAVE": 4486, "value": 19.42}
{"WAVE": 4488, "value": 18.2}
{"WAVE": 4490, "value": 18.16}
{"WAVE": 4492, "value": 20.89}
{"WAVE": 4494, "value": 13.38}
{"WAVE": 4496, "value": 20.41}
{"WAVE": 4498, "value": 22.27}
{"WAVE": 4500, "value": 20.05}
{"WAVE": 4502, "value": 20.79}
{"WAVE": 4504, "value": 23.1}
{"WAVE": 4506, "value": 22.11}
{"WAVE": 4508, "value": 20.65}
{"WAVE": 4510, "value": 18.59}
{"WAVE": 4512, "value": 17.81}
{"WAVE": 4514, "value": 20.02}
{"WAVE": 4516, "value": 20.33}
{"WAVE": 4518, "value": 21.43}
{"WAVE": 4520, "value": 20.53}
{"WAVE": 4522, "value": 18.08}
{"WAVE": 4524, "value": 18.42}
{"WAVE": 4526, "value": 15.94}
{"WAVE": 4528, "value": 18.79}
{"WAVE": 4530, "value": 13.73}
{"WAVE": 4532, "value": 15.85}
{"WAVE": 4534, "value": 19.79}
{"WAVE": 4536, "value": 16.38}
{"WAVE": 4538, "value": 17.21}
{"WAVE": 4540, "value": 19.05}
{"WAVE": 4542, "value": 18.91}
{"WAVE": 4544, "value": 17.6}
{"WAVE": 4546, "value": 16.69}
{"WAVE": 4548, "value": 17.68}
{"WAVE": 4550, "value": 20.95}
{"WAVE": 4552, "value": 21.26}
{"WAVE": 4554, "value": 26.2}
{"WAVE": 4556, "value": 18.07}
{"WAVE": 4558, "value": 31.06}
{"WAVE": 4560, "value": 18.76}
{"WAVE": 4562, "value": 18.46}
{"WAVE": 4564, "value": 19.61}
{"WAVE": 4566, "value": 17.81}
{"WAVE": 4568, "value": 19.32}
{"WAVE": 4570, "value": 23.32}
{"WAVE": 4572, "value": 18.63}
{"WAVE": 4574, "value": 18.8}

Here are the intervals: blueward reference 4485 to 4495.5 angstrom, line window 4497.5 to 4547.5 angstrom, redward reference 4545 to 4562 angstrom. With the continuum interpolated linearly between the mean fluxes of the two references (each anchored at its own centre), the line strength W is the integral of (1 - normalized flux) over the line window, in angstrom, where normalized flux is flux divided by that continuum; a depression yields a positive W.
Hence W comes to 1.73 angstrom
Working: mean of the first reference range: 18.1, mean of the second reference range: 21.2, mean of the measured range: 18.9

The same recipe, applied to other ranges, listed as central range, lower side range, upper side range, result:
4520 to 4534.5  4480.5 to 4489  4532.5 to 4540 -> 0.49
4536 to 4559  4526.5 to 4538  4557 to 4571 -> -1.46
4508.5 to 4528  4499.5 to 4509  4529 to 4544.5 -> 0.58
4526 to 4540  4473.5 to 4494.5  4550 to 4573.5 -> 2.14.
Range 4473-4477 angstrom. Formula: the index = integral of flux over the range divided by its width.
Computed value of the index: 19.1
